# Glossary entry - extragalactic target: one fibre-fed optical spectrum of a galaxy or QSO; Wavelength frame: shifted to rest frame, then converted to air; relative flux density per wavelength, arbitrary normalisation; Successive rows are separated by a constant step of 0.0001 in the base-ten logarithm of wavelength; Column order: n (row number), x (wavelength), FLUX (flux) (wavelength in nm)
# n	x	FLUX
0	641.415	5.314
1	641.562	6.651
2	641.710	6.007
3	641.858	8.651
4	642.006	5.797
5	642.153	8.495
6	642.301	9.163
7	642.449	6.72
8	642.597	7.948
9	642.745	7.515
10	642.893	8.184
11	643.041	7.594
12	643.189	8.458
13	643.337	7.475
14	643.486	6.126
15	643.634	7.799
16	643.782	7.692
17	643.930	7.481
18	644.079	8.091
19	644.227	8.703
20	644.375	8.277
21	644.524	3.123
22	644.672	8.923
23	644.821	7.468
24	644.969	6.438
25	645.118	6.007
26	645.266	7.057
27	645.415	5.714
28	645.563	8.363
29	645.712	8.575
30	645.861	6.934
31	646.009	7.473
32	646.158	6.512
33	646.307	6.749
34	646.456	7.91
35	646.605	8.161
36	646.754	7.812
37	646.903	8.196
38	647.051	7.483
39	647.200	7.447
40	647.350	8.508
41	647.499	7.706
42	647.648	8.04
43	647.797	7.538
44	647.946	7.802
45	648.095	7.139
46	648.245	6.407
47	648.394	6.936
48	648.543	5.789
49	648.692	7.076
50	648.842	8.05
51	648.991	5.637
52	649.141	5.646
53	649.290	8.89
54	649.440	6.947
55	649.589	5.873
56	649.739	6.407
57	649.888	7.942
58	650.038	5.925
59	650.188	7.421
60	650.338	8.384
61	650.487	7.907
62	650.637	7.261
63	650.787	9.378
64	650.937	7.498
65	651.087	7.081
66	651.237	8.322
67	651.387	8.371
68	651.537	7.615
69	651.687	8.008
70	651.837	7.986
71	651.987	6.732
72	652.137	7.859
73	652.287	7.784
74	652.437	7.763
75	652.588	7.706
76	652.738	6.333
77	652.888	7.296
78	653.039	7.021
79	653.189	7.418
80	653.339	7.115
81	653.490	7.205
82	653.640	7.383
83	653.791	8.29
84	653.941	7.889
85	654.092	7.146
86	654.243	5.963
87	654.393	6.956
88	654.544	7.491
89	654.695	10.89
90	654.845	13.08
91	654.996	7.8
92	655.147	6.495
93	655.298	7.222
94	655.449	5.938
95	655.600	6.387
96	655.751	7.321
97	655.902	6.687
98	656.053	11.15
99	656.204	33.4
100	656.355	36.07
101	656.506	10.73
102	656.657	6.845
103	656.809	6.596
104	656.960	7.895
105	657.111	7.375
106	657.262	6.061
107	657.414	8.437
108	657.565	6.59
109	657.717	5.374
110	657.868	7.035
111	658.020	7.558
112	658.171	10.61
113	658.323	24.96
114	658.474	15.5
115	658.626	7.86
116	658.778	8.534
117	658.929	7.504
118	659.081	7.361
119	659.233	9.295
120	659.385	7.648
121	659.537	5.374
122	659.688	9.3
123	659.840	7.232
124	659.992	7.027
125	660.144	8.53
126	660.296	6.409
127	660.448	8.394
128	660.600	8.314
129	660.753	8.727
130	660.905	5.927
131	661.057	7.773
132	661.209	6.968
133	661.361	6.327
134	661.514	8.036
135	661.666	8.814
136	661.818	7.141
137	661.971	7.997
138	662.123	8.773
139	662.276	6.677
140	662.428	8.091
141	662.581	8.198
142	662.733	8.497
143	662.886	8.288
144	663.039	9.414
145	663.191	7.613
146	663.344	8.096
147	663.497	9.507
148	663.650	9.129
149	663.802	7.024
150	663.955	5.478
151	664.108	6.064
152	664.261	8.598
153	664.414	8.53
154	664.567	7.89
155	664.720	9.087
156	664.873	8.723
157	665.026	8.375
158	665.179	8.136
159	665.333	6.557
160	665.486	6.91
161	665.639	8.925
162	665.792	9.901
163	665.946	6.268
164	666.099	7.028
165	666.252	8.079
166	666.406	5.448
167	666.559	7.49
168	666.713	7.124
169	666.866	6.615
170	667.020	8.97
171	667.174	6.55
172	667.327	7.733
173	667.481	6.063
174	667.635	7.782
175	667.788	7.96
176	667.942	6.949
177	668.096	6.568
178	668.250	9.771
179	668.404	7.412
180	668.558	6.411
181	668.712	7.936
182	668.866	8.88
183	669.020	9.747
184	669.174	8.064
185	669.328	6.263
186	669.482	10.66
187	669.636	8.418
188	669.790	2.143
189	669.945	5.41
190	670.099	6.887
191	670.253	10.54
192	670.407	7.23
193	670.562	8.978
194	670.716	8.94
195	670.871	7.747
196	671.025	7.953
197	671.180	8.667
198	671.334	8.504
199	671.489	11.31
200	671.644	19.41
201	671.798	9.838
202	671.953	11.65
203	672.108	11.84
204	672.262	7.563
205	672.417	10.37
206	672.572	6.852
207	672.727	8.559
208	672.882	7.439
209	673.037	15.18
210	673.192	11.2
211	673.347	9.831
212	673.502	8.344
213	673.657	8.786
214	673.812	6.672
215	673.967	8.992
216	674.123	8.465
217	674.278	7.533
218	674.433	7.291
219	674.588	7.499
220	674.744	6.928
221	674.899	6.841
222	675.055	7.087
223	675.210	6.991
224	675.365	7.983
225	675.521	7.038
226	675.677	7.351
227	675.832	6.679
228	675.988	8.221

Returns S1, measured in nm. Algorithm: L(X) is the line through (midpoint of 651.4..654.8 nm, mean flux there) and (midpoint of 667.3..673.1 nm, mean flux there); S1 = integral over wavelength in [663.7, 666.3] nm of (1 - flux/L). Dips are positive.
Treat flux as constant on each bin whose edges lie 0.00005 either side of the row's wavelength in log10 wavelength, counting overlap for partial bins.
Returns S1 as 0.19 nm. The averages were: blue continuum 7.61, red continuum 8.67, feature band 7.75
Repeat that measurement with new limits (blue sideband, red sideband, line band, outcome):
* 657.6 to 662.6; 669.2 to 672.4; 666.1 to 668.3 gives 0.374 nm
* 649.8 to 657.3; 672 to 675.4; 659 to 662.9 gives 0.441 nm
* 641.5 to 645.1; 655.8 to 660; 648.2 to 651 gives 0.533 nm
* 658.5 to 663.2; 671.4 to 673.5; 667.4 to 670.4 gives 0.700 nm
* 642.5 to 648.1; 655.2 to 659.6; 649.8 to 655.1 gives 0.802 nm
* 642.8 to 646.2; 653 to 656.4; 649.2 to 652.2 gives 0.445 nm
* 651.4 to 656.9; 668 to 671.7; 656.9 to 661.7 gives 0.298 nm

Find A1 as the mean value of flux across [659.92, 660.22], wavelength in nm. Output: 7.79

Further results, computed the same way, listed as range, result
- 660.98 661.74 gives 7.58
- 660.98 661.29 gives 7.36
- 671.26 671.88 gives 12.3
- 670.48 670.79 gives 8.93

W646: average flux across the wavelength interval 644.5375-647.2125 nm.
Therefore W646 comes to 7.31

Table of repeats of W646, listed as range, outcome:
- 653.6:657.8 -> 9.64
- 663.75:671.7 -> 7.94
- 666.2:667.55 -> 7.1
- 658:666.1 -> 8.37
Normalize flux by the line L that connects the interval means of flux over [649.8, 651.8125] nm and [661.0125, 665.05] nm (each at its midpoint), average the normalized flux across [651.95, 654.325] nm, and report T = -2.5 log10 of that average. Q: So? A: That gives 0.07 mag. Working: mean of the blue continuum 7.77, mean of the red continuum 7.96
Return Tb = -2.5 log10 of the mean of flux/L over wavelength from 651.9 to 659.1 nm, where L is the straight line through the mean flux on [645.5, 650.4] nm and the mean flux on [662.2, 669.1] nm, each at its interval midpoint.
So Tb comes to -0.23 mag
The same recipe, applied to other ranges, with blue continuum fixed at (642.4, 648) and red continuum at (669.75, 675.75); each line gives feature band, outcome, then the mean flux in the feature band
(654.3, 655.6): -0.03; 8.1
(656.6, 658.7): -0.15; 9.21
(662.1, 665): 0.03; 8.08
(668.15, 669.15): 0.03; 8.3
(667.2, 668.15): 0.18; 7.16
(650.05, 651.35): -0.01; 7.82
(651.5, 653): 0.04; 7.49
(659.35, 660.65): 0.08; 7.57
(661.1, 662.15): 0.07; 7.68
